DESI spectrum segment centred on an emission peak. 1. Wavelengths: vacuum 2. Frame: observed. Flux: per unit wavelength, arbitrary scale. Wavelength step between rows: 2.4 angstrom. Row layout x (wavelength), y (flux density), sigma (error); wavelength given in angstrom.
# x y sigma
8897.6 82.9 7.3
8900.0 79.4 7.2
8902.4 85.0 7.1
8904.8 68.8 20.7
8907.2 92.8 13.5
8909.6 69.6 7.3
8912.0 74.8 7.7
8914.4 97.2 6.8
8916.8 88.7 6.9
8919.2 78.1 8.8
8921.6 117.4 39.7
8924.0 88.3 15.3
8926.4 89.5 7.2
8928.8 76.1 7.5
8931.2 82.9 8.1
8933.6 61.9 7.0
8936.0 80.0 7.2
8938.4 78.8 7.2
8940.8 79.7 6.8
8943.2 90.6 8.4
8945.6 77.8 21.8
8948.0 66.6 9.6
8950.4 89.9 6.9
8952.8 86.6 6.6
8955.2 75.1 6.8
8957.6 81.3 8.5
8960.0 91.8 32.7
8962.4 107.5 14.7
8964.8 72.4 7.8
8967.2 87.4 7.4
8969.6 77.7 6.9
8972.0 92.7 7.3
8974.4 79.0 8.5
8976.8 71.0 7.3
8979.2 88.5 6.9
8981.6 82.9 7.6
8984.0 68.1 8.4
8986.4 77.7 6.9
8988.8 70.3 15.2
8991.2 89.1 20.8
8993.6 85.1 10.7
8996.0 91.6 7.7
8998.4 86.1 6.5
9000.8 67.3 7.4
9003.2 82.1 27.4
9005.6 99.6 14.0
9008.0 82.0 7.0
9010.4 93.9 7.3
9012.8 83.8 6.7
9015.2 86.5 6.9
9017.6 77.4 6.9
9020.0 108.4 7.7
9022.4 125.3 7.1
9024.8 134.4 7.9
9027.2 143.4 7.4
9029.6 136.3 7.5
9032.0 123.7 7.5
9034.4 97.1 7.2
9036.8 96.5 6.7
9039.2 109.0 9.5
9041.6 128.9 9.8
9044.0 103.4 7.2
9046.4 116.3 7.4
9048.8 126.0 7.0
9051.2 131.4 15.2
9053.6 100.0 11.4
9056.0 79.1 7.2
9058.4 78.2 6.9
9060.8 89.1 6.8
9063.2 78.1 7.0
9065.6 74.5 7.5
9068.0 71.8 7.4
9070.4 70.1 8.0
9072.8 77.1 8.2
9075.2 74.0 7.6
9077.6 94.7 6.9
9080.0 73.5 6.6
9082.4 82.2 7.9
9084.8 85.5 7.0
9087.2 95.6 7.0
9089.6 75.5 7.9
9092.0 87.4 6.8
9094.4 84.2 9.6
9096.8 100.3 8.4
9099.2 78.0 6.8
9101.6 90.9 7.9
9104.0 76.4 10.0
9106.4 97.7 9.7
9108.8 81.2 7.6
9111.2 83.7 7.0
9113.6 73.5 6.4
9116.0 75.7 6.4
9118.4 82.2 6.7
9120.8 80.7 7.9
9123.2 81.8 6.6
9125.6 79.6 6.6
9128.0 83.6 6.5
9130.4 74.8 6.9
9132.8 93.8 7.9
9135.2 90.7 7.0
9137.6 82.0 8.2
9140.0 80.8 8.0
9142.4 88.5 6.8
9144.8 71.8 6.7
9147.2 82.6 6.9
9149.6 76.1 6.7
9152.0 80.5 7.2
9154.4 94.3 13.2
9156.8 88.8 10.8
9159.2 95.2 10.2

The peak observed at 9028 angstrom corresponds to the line [S II] 6716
